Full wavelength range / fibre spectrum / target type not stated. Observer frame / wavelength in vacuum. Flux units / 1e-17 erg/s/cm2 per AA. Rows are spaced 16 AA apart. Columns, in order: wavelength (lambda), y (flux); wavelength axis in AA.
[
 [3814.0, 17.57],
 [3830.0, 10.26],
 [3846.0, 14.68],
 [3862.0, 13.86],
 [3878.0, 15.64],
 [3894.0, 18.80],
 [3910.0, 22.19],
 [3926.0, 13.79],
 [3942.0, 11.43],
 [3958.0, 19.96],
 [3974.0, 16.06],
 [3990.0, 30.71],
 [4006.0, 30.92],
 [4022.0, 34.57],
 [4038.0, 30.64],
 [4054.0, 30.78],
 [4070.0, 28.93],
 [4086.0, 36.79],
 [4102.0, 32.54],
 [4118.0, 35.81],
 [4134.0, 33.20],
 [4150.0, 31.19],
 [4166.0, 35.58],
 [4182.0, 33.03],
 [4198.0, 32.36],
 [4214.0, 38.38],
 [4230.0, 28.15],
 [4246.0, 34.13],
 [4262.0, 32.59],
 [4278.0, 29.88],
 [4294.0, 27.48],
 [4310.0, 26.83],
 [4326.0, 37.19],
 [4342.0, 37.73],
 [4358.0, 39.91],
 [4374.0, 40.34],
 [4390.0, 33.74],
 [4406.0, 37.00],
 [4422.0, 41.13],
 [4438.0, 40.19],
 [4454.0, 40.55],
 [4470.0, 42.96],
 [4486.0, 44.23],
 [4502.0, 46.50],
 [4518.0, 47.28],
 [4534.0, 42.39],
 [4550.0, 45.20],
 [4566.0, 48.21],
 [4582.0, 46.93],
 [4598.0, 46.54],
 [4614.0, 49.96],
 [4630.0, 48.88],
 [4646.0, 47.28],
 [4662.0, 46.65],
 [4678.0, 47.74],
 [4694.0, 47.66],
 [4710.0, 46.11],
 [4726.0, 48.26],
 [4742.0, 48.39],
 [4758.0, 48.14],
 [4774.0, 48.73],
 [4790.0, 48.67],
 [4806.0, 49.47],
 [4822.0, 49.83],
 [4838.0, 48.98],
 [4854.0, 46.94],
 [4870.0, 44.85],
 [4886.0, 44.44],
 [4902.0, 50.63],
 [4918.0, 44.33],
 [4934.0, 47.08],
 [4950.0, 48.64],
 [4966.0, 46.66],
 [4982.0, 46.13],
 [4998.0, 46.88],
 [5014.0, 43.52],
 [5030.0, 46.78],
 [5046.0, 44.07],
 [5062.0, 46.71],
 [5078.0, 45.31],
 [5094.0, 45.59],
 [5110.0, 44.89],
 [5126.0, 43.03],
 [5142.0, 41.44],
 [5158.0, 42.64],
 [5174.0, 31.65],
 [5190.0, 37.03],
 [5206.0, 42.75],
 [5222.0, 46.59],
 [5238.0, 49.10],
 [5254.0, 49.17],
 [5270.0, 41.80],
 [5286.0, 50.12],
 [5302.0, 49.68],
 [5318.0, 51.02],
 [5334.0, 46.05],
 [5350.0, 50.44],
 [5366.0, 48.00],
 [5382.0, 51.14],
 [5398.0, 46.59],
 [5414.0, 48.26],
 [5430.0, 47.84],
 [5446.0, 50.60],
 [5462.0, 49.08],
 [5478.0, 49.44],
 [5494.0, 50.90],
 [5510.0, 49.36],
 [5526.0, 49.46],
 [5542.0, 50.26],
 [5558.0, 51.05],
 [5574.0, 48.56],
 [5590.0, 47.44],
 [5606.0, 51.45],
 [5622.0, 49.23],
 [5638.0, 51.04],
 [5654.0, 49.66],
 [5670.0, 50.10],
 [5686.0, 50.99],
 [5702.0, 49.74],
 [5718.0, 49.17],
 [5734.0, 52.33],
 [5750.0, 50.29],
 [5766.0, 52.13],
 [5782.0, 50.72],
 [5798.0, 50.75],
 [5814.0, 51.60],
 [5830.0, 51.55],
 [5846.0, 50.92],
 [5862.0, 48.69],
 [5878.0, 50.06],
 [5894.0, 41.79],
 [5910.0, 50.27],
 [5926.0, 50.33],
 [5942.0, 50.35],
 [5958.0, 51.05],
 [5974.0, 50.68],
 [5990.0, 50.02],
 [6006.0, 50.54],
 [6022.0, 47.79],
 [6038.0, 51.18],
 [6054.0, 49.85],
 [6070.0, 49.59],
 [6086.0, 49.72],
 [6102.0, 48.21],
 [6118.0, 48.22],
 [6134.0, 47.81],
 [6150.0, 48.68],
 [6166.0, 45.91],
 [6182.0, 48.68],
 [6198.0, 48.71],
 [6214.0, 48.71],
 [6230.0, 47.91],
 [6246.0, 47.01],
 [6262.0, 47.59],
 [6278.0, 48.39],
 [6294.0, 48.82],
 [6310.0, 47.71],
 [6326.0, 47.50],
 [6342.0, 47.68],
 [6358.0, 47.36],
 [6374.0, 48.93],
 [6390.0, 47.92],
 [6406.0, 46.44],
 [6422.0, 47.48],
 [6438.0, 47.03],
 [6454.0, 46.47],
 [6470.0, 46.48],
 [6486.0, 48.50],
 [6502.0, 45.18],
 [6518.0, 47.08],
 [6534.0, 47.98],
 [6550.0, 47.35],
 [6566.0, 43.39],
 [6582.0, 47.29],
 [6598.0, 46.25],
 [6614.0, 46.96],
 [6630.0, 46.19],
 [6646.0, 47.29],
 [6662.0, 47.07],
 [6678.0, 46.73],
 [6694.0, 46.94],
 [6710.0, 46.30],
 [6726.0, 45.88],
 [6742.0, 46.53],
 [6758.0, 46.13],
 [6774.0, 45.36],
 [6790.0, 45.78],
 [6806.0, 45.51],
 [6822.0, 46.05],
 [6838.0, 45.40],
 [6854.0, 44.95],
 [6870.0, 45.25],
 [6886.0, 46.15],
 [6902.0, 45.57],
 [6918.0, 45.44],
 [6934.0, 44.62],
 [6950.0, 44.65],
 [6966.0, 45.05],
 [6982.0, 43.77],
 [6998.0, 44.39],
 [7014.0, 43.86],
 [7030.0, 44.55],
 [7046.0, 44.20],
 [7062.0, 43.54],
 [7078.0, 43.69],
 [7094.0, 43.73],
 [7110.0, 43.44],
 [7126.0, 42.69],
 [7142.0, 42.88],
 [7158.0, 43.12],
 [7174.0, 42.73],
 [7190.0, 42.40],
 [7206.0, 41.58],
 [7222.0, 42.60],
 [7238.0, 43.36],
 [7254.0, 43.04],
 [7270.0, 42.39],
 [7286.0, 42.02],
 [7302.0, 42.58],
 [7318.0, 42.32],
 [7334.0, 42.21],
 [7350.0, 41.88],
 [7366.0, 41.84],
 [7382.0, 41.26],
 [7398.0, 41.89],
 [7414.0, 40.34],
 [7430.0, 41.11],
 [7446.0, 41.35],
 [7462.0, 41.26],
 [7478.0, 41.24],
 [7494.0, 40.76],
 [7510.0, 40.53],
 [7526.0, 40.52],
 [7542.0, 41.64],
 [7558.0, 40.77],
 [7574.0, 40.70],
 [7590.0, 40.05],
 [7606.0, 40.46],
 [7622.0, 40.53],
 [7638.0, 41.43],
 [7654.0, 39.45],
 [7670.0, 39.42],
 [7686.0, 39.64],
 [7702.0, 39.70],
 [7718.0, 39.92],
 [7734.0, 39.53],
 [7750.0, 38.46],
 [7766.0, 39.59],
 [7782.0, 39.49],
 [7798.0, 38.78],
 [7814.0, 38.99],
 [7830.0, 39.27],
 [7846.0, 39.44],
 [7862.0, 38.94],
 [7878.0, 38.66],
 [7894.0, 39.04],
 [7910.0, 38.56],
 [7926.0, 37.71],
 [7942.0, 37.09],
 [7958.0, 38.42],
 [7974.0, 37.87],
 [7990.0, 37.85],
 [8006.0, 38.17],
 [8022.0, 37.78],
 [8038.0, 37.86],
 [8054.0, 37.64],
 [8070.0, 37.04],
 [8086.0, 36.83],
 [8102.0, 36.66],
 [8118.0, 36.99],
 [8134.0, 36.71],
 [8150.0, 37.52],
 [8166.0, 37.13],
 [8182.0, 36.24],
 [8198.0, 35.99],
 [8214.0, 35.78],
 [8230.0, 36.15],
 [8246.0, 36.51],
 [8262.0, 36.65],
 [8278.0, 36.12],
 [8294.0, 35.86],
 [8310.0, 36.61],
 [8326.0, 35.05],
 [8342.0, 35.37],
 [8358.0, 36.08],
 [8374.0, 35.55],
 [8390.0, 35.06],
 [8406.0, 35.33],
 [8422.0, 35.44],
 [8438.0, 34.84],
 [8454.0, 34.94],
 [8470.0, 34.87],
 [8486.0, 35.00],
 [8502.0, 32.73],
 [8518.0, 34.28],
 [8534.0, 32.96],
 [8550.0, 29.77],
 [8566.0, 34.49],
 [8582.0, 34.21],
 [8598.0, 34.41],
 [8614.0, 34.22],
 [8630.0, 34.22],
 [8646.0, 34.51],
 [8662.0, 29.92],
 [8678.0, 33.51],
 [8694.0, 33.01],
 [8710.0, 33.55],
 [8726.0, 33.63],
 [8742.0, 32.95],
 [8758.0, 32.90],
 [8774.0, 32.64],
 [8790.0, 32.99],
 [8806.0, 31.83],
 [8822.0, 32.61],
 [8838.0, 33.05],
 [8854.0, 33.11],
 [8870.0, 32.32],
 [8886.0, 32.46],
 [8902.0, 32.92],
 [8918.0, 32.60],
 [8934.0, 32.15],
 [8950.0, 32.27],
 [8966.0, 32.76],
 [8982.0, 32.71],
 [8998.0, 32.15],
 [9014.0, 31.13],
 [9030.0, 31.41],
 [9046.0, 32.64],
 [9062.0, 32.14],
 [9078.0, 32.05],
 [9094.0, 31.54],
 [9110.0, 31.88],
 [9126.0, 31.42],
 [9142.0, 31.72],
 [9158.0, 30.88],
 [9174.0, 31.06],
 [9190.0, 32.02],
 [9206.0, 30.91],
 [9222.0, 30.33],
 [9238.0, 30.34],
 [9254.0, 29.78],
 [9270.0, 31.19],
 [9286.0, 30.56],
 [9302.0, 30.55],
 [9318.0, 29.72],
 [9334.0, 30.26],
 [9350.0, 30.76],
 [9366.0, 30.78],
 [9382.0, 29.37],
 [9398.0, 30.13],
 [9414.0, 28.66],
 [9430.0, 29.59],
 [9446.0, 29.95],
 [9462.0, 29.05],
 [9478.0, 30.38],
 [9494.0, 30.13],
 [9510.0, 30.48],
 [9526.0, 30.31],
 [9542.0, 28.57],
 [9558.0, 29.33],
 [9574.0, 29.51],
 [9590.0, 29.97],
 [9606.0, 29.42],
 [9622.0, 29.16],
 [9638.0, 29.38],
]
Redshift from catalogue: 0.000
